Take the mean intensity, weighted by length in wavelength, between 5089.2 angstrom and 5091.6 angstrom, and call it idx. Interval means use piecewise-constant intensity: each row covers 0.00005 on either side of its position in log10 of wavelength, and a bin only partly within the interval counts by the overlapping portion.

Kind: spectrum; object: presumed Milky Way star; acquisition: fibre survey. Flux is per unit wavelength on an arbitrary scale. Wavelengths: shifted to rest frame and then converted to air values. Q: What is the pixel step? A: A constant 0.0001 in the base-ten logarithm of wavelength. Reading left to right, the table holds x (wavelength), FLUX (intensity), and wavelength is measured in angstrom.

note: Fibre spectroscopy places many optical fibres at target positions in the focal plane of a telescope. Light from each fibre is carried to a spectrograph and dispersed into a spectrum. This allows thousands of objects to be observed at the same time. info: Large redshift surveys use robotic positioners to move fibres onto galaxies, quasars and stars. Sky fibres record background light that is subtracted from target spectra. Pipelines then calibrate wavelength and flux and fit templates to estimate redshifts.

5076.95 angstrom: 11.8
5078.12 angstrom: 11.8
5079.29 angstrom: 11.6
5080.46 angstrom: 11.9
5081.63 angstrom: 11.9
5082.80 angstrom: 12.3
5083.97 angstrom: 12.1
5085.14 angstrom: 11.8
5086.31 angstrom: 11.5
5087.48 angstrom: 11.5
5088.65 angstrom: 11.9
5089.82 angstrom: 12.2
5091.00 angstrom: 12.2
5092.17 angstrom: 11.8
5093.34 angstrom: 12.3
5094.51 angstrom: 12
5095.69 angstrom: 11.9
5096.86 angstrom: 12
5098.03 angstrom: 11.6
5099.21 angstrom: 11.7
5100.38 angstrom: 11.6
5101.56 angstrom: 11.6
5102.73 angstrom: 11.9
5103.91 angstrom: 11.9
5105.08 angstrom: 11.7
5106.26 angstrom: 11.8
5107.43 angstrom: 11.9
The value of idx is 12.2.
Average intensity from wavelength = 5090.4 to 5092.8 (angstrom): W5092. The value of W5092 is 12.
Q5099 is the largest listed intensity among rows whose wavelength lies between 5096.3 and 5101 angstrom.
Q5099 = 12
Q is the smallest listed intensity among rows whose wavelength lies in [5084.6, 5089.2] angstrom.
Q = 11.5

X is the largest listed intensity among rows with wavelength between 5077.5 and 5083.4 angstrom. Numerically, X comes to 12.3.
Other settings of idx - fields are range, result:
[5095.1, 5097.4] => 11.9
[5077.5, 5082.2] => 11.8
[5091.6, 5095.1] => 12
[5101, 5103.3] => 11.8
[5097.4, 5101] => 11.6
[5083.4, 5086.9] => 11.8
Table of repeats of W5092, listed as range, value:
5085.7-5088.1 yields 11.5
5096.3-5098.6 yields 11.8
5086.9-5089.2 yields 11.7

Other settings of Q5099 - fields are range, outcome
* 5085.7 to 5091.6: 12.2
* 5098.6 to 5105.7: 11.9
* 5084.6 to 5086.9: 11.8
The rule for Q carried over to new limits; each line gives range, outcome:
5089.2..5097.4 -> 11.8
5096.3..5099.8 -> 11.6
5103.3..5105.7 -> 11.7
